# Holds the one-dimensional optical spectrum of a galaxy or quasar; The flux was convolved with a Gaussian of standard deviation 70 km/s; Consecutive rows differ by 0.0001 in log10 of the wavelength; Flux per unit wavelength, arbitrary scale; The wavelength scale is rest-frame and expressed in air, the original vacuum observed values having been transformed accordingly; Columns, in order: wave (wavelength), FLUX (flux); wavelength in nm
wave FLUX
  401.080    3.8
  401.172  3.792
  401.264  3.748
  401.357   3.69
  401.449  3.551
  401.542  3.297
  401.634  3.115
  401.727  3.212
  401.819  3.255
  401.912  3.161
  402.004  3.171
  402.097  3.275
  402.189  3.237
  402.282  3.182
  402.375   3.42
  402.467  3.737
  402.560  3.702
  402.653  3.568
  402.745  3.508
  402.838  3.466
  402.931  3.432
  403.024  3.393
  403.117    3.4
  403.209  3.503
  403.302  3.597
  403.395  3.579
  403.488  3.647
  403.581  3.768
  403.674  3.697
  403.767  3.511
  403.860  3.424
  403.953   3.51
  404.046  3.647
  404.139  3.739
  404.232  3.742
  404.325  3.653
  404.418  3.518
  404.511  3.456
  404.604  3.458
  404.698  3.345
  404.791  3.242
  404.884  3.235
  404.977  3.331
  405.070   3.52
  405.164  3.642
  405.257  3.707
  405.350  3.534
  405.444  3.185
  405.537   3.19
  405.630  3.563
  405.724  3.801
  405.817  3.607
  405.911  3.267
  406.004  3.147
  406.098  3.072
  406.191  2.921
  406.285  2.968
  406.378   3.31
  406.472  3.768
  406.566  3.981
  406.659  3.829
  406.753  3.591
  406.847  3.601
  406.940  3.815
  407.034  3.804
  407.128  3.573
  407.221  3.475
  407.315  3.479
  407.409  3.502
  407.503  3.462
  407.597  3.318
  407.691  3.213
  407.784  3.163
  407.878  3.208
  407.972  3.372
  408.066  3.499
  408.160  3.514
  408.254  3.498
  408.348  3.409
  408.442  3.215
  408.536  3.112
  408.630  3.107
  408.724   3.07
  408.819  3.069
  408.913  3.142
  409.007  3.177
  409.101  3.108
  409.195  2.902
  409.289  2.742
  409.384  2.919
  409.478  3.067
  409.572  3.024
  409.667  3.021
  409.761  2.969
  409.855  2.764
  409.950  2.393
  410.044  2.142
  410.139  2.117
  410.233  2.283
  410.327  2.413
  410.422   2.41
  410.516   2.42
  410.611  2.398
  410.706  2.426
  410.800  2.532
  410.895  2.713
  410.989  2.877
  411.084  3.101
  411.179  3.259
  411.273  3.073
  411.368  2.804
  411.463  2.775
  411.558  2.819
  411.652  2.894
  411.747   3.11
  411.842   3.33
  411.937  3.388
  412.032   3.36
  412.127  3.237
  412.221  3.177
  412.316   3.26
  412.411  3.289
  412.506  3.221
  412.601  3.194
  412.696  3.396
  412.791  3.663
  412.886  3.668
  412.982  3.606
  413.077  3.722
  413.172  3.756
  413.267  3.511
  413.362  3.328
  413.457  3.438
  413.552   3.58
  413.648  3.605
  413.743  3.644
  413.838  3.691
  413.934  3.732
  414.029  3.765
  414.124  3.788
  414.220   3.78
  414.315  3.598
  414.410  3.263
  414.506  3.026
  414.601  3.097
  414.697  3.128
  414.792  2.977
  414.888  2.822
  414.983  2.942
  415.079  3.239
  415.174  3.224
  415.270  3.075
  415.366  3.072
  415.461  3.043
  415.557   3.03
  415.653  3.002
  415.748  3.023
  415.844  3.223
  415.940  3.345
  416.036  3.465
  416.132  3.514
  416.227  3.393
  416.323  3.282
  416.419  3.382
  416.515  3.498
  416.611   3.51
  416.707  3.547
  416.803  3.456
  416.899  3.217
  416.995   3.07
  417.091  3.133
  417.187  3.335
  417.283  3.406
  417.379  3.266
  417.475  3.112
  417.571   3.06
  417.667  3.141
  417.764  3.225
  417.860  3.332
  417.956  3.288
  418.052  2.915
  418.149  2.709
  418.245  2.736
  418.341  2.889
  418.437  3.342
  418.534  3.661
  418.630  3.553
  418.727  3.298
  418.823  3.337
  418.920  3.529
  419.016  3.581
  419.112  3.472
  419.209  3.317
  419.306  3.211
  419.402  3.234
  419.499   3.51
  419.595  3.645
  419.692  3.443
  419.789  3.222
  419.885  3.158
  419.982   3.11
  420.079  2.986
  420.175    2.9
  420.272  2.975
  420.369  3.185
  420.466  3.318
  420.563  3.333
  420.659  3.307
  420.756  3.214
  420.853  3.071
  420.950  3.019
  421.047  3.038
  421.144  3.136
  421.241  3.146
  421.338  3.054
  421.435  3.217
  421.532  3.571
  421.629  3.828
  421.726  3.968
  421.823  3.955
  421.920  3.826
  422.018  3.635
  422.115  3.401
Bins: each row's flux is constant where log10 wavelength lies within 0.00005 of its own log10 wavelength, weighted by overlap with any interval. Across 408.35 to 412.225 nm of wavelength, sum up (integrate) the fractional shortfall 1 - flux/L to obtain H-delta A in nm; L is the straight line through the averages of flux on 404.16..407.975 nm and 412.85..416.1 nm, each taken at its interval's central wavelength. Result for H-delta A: 0.60 nm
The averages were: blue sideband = 3.46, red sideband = 3.36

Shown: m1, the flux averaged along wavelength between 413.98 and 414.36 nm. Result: 3.74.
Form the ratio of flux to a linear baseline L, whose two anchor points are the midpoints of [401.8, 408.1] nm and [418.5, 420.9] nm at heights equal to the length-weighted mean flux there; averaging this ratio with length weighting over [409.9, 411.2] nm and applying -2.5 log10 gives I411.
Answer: 0.33 mag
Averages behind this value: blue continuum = 3.47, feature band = 2.52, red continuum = 3.3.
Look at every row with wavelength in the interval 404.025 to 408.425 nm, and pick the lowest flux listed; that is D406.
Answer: 2.921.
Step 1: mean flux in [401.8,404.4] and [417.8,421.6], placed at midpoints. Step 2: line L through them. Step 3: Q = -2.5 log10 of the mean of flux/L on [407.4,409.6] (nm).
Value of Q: 0.071 mag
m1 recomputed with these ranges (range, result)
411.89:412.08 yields 3.37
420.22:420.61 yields 3.19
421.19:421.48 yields 3.14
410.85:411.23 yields 3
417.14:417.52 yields 3.28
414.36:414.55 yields 3.15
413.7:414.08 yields 3.71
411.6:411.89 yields 3.11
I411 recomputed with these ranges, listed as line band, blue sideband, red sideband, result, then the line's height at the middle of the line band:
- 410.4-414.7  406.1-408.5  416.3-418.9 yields 0.034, 3.35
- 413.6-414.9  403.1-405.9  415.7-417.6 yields -0.026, 3.36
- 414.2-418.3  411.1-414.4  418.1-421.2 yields 0.036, 3.31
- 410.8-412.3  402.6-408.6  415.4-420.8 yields 0.108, 3.37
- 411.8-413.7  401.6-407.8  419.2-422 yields -0.017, 3.39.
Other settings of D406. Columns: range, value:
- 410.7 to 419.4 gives 2.426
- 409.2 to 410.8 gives 2.117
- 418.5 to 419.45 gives 3.211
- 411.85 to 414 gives 3.177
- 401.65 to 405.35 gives 3.161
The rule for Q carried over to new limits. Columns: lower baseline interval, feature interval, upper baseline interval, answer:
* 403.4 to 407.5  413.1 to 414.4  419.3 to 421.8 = -0.08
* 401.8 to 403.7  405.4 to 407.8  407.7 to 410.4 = -0.09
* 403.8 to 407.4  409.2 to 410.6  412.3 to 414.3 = 0.32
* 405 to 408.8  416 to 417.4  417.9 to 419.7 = -0.02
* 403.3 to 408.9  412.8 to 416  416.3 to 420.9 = -0.01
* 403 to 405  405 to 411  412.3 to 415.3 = 0.11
